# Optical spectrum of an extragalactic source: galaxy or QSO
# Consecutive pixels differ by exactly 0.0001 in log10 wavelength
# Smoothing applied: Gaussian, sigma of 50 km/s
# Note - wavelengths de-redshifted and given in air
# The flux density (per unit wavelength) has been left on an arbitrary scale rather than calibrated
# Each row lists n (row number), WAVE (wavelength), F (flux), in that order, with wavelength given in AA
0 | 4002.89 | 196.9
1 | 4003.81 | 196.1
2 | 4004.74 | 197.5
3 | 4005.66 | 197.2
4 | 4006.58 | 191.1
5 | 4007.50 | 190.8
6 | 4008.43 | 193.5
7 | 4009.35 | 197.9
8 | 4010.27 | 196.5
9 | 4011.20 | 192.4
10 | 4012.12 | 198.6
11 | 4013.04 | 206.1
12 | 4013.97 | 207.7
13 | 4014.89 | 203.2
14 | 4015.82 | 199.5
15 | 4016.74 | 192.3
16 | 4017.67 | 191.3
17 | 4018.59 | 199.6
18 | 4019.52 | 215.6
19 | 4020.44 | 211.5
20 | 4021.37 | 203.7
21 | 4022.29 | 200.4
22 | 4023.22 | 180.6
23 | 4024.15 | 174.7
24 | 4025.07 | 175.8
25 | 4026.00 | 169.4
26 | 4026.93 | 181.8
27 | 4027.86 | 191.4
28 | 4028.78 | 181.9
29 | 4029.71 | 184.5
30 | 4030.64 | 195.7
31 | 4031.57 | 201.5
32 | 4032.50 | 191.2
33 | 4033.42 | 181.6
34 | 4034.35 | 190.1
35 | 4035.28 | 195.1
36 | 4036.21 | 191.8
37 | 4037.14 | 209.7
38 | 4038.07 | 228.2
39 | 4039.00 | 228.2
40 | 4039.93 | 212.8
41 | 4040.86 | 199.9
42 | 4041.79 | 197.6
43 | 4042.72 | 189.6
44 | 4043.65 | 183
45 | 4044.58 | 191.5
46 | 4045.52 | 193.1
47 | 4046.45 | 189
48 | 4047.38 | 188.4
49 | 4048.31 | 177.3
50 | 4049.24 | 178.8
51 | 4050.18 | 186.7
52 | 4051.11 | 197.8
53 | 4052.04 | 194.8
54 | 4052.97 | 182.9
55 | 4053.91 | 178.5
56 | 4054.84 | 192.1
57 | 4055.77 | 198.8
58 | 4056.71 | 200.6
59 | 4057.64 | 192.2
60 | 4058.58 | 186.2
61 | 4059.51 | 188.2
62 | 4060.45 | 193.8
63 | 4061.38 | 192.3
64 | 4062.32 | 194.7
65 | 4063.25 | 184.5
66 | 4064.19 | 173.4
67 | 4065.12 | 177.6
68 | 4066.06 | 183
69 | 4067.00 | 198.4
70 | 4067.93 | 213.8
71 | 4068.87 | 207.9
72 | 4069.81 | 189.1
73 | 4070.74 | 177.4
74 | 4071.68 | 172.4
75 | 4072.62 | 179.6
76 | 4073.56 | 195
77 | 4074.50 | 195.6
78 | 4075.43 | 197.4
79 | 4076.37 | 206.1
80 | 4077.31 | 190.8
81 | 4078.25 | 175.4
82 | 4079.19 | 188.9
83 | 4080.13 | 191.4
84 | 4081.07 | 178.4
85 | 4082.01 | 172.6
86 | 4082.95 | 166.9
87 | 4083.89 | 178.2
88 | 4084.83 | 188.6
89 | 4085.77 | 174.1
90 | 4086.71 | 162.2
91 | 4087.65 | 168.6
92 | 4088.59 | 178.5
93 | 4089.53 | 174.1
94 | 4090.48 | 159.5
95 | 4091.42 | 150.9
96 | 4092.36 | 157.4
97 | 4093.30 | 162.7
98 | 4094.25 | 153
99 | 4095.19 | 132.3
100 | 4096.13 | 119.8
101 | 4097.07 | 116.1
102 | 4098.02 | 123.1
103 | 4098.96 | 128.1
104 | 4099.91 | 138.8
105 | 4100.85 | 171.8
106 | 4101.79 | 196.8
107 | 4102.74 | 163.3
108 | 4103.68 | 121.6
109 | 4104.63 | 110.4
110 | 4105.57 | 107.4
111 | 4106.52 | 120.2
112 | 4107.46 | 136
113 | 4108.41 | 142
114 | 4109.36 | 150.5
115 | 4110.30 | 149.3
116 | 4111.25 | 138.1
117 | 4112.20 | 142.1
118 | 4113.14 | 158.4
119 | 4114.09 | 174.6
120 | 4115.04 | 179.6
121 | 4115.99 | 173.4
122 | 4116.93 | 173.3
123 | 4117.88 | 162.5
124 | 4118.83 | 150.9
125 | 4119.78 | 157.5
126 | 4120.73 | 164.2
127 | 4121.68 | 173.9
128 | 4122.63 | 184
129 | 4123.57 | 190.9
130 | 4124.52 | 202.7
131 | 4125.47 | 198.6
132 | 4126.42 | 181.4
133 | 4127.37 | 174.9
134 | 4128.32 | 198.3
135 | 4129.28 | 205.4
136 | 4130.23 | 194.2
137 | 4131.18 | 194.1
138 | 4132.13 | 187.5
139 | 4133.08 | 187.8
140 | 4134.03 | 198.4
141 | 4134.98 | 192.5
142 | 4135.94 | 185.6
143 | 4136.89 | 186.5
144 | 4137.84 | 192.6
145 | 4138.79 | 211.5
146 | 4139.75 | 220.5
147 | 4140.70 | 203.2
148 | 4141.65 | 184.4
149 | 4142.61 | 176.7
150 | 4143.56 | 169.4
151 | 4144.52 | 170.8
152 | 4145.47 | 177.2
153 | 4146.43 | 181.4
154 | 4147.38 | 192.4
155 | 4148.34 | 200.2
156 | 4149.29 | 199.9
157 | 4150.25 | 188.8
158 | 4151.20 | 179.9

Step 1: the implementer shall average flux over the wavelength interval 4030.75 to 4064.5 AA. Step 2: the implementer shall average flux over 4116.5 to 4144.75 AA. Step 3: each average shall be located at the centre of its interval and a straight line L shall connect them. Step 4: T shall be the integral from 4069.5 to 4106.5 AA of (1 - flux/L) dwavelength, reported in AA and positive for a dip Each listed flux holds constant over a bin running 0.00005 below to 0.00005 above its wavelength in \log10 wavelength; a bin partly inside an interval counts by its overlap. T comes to 5.08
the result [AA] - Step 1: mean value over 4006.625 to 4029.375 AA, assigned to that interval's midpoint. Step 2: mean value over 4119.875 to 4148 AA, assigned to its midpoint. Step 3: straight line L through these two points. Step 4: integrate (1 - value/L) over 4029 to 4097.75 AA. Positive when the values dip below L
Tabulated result 2.73 AA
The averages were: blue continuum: 194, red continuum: 189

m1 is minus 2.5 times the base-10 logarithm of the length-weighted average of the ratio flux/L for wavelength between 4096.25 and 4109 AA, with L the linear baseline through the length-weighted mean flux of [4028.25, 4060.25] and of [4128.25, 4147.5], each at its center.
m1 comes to 0.37 mag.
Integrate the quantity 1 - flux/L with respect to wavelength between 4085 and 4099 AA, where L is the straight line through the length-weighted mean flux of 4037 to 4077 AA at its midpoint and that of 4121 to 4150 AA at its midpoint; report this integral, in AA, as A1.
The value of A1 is 2.9 AA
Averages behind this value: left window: 193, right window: 190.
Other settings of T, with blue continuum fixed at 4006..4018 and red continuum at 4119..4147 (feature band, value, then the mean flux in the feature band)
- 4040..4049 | 0.2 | 191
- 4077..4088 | 0.8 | 178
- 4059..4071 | 0.1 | 191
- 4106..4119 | 2.4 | 154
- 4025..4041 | 0.0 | 195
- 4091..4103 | 2.7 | 147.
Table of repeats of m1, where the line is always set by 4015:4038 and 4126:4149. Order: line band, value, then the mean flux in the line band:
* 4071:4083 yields 0.03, 186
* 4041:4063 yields 0.01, 190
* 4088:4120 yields 0.27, 149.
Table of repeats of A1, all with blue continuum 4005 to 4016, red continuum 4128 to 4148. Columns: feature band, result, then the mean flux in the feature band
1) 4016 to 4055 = 0.7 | 193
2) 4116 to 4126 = 0.8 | 176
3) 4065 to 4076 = 0.2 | 191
